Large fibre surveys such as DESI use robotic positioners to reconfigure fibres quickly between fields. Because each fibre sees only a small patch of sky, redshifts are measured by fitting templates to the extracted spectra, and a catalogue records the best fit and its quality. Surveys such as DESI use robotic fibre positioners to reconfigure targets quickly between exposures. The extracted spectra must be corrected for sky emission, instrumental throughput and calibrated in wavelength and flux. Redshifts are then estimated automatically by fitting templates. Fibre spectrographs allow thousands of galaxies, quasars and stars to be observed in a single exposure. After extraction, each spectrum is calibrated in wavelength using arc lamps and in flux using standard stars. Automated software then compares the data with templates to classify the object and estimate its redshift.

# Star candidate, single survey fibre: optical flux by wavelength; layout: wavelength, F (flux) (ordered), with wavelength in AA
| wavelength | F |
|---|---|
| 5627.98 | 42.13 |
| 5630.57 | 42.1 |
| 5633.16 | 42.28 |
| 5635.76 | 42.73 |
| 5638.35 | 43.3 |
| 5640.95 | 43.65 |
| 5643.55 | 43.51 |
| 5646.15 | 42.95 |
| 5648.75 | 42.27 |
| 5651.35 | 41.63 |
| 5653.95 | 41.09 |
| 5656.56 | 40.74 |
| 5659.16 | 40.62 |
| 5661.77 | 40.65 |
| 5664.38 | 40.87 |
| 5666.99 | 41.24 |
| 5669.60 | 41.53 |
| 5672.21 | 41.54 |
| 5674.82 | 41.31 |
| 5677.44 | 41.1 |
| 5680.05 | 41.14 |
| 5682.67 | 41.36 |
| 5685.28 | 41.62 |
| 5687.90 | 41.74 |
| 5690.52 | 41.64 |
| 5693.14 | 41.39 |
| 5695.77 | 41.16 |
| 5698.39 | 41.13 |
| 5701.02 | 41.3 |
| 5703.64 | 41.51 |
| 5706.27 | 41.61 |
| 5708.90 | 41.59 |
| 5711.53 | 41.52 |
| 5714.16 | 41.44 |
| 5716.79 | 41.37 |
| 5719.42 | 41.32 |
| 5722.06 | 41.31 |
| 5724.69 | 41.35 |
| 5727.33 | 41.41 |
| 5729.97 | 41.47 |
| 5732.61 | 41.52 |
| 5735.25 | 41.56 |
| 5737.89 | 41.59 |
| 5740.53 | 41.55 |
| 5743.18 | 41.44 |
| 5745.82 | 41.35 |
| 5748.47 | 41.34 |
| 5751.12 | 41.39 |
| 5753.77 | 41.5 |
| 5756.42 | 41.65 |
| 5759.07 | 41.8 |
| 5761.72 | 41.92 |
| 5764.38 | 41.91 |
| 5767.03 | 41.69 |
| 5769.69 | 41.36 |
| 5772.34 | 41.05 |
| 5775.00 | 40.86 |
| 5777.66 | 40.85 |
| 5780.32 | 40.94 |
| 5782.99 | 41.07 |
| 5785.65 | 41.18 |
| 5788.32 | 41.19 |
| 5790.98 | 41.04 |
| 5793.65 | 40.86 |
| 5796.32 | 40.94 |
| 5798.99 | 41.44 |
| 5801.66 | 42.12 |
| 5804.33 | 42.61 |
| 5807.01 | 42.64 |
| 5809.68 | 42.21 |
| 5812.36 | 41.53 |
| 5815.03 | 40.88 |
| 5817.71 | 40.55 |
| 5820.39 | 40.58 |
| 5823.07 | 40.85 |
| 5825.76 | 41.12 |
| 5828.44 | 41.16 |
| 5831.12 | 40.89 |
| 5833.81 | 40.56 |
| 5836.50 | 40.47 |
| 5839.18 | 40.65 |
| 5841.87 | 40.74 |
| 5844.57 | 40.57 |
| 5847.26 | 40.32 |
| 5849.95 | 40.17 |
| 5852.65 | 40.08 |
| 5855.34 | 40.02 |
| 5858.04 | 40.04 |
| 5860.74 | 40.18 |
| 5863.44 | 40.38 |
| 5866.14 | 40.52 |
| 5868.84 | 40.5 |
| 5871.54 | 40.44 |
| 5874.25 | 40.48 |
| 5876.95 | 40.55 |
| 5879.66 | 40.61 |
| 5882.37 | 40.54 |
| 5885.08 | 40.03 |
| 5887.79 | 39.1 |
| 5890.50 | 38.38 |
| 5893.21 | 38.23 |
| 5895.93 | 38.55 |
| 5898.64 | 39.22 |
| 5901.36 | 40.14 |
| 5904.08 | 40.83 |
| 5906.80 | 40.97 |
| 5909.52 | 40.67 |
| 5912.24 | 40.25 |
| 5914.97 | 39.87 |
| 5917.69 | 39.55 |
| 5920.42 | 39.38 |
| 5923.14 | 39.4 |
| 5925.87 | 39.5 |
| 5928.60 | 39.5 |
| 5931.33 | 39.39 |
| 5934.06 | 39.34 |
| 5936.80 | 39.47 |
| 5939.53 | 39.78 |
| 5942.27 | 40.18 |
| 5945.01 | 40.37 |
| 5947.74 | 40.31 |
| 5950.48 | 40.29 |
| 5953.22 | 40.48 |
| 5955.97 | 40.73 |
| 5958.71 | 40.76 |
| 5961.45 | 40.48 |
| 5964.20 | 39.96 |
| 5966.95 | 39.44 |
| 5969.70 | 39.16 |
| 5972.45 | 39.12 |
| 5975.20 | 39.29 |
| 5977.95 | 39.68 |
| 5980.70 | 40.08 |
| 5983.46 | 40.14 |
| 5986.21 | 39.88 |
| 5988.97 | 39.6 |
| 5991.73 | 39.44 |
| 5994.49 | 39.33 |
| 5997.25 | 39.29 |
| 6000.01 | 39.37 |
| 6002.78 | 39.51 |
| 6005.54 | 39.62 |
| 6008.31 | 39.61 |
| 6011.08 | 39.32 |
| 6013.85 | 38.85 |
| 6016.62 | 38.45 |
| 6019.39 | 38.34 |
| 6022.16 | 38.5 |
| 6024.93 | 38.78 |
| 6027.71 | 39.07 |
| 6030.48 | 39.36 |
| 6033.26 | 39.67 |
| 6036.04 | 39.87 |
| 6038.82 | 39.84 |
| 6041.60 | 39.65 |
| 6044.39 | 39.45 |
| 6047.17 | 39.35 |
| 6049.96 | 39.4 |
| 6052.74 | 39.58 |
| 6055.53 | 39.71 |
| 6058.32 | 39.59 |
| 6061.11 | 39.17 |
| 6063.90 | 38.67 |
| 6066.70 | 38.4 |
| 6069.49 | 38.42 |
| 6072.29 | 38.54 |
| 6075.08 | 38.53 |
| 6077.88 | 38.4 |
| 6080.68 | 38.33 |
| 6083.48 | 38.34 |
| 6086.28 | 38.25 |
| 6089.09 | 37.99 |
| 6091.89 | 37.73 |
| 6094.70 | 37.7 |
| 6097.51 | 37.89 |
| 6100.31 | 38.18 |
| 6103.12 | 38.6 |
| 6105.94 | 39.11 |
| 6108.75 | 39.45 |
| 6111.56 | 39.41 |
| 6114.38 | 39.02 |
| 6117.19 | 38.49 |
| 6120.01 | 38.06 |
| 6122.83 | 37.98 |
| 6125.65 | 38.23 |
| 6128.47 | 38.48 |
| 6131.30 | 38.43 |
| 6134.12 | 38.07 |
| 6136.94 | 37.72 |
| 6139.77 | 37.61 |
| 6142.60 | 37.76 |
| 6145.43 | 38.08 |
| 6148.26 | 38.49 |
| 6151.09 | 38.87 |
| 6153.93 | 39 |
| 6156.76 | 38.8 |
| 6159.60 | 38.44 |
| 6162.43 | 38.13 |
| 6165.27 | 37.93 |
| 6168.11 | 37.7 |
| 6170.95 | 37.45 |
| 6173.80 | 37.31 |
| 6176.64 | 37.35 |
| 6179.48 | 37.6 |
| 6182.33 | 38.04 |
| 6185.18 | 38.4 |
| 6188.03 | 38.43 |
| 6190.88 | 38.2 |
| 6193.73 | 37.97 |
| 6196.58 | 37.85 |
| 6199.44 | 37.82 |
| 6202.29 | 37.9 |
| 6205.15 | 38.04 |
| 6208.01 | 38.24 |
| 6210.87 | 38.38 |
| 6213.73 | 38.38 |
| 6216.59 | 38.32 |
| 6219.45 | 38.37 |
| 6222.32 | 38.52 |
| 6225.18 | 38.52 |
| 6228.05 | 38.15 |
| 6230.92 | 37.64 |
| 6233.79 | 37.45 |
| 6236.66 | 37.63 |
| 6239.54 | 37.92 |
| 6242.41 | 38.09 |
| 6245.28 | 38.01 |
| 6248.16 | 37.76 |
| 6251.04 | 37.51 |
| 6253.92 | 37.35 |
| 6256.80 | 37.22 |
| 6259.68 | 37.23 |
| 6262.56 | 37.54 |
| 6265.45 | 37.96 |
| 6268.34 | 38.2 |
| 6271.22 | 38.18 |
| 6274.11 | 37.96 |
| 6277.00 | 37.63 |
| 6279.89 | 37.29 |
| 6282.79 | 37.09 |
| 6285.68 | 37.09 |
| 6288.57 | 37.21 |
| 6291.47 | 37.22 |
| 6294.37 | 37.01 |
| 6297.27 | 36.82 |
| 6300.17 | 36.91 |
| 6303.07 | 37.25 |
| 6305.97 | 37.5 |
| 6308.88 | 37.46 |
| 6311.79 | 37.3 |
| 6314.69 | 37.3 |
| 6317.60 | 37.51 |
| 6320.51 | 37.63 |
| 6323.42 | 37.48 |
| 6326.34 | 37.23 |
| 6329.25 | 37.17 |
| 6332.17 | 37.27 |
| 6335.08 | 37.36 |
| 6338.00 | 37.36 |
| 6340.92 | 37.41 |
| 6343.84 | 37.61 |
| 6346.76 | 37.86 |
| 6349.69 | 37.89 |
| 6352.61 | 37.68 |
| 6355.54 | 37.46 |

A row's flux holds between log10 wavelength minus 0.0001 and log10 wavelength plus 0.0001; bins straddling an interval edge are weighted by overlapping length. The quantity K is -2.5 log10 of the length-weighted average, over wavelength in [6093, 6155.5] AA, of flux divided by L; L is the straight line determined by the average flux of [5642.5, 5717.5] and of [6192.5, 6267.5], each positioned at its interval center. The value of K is 0.006 mag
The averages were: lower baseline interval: 41.5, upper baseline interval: 37.9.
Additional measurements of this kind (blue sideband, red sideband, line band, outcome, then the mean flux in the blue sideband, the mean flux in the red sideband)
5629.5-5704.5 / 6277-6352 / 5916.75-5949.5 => 0.01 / 41.7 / 37.3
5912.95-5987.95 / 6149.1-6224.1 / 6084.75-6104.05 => 0.02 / 39.8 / 38.1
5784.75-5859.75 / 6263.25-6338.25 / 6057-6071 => 0.01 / 41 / 37.4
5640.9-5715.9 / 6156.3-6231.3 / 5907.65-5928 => 0.00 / 41.5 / 38.1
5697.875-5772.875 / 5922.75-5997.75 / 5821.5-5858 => 0.00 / 41.5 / 39.8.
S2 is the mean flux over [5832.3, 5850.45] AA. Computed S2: 40.5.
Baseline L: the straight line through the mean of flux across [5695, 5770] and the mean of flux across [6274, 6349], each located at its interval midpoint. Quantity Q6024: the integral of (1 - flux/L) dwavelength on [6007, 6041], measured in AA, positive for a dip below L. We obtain 0.2 AA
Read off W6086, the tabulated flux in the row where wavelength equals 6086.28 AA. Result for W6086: 38.25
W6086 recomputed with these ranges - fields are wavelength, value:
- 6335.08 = 37.36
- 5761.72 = 41.92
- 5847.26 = 40.32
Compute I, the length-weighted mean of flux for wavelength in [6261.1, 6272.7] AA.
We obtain 38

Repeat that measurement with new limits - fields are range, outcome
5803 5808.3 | 42.6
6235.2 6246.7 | 37.9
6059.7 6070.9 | 38.7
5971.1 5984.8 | 39.7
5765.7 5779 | 41.2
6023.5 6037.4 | 39.4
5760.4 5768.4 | 41.8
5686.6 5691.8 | 41.7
